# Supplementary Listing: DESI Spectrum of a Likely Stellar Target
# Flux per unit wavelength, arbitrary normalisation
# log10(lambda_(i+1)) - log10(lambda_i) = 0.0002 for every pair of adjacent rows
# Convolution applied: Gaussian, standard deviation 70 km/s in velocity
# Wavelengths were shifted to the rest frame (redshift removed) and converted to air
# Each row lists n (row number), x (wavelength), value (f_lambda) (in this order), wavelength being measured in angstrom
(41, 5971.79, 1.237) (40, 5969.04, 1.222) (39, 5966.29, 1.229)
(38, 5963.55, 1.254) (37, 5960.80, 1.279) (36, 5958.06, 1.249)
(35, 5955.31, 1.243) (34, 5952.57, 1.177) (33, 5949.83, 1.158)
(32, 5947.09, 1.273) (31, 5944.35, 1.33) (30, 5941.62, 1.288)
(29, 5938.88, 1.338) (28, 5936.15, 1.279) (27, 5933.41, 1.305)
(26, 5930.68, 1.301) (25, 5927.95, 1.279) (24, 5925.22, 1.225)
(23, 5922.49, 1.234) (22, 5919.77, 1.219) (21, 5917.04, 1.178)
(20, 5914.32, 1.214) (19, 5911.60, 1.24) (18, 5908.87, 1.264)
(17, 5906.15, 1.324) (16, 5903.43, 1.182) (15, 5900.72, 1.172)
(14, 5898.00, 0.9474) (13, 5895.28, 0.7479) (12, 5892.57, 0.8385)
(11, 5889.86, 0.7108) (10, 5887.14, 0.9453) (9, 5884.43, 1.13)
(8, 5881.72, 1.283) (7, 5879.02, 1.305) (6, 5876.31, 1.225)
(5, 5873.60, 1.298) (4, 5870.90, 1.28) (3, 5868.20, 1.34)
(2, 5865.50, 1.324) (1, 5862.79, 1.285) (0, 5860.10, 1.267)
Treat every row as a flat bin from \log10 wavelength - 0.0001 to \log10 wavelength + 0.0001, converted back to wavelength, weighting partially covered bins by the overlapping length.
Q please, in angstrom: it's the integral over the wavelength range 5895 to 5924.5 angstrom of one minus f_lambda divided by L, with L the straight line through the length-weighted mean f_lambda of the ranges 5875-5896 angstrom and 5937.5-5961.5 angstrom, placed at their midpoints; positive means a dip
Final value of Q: -1.43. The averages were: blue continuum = 1.03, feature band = 1.17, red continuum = 1.26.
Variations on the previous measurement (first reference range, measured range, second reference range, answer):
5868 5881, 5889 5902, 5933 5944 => 4.06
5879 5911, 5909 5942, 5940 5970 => -2.86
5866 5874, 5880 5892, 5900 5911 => 2.49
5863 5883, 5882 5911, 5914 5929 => 5.00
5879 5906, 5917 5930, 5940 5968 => -1.12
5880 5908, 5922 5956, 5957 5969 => -2.62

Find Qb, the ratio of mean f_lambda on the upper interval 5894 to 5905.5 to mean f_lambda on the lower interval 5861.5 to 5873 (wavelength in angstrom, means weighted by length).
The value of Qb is 0.79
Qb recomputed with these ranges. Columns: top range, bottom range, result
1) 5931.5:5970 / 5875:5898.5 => 1.24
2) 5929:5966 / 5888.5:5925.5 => 1.15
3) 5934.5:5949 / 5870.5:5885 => 1.03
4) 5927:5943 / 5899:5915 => 1.06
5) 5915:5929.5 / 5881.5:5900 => 1.32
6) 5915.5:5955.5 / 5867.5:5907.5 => 1.13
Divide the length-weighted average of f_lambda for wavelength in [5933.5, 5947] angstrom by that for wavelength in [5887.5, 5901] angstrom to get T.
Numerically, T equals 1.51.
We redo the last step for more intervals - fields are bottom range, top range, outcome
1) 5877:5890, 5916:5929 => 1.10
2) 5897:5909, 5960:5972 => 1.06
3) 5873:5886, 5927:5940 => 1.05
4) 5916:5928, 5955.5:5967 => 1.02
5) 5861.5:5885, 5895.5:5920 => 0.92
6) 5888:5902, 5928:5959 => 1.44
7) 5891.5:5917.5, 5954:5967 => 1.13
